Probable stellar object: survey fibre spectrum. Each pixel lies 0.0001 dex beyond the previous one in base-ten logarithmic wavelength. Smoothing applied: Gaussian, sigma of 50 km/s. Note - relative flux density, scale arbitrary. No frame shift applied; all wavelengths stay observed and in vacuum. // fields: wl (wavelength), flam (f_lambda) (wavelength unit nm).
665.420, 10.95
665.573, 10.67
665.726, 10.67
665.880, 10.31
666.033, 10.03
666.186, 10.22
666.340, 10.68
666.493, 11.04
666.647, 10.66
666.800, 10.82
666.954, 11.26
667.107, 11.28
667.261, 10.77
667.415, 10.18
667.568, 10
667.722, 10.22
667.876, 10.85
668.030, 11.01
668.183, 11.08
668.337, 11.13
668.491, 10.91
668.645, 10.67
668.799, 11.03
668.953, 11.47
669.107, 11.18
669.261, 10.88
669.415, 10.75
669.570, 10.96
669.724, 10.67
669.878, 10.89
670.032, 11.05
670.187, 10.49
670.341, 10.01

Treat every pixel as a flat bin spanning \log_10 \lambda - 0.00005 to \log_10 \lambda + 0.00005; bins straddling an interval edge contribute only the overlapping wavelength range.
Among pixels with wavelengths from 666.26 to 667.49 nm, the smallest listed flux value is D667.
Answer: 10.18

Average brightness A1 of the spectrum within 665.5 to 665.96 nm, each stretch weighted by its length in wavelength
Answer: 10.5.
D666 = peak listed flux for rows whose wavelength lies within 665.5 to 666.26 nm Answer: 10.67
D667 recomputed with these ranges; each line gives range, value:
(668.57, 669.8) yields 10.67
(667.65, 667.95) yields 10.22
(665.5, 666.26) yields 10.03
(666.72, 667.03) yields 10.82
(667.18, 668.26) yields 10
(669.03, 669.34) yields 10.88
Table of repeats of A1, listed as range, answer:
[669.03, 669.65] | 10.9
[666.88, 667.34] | 11.1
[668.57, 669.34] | 11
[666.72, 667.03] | 11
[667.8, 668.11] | 11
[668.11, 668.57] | 11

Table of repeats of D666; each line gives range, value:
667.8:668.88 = 11.13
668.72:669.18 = 11.47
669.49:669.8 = 10.96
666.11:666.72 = 11.04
